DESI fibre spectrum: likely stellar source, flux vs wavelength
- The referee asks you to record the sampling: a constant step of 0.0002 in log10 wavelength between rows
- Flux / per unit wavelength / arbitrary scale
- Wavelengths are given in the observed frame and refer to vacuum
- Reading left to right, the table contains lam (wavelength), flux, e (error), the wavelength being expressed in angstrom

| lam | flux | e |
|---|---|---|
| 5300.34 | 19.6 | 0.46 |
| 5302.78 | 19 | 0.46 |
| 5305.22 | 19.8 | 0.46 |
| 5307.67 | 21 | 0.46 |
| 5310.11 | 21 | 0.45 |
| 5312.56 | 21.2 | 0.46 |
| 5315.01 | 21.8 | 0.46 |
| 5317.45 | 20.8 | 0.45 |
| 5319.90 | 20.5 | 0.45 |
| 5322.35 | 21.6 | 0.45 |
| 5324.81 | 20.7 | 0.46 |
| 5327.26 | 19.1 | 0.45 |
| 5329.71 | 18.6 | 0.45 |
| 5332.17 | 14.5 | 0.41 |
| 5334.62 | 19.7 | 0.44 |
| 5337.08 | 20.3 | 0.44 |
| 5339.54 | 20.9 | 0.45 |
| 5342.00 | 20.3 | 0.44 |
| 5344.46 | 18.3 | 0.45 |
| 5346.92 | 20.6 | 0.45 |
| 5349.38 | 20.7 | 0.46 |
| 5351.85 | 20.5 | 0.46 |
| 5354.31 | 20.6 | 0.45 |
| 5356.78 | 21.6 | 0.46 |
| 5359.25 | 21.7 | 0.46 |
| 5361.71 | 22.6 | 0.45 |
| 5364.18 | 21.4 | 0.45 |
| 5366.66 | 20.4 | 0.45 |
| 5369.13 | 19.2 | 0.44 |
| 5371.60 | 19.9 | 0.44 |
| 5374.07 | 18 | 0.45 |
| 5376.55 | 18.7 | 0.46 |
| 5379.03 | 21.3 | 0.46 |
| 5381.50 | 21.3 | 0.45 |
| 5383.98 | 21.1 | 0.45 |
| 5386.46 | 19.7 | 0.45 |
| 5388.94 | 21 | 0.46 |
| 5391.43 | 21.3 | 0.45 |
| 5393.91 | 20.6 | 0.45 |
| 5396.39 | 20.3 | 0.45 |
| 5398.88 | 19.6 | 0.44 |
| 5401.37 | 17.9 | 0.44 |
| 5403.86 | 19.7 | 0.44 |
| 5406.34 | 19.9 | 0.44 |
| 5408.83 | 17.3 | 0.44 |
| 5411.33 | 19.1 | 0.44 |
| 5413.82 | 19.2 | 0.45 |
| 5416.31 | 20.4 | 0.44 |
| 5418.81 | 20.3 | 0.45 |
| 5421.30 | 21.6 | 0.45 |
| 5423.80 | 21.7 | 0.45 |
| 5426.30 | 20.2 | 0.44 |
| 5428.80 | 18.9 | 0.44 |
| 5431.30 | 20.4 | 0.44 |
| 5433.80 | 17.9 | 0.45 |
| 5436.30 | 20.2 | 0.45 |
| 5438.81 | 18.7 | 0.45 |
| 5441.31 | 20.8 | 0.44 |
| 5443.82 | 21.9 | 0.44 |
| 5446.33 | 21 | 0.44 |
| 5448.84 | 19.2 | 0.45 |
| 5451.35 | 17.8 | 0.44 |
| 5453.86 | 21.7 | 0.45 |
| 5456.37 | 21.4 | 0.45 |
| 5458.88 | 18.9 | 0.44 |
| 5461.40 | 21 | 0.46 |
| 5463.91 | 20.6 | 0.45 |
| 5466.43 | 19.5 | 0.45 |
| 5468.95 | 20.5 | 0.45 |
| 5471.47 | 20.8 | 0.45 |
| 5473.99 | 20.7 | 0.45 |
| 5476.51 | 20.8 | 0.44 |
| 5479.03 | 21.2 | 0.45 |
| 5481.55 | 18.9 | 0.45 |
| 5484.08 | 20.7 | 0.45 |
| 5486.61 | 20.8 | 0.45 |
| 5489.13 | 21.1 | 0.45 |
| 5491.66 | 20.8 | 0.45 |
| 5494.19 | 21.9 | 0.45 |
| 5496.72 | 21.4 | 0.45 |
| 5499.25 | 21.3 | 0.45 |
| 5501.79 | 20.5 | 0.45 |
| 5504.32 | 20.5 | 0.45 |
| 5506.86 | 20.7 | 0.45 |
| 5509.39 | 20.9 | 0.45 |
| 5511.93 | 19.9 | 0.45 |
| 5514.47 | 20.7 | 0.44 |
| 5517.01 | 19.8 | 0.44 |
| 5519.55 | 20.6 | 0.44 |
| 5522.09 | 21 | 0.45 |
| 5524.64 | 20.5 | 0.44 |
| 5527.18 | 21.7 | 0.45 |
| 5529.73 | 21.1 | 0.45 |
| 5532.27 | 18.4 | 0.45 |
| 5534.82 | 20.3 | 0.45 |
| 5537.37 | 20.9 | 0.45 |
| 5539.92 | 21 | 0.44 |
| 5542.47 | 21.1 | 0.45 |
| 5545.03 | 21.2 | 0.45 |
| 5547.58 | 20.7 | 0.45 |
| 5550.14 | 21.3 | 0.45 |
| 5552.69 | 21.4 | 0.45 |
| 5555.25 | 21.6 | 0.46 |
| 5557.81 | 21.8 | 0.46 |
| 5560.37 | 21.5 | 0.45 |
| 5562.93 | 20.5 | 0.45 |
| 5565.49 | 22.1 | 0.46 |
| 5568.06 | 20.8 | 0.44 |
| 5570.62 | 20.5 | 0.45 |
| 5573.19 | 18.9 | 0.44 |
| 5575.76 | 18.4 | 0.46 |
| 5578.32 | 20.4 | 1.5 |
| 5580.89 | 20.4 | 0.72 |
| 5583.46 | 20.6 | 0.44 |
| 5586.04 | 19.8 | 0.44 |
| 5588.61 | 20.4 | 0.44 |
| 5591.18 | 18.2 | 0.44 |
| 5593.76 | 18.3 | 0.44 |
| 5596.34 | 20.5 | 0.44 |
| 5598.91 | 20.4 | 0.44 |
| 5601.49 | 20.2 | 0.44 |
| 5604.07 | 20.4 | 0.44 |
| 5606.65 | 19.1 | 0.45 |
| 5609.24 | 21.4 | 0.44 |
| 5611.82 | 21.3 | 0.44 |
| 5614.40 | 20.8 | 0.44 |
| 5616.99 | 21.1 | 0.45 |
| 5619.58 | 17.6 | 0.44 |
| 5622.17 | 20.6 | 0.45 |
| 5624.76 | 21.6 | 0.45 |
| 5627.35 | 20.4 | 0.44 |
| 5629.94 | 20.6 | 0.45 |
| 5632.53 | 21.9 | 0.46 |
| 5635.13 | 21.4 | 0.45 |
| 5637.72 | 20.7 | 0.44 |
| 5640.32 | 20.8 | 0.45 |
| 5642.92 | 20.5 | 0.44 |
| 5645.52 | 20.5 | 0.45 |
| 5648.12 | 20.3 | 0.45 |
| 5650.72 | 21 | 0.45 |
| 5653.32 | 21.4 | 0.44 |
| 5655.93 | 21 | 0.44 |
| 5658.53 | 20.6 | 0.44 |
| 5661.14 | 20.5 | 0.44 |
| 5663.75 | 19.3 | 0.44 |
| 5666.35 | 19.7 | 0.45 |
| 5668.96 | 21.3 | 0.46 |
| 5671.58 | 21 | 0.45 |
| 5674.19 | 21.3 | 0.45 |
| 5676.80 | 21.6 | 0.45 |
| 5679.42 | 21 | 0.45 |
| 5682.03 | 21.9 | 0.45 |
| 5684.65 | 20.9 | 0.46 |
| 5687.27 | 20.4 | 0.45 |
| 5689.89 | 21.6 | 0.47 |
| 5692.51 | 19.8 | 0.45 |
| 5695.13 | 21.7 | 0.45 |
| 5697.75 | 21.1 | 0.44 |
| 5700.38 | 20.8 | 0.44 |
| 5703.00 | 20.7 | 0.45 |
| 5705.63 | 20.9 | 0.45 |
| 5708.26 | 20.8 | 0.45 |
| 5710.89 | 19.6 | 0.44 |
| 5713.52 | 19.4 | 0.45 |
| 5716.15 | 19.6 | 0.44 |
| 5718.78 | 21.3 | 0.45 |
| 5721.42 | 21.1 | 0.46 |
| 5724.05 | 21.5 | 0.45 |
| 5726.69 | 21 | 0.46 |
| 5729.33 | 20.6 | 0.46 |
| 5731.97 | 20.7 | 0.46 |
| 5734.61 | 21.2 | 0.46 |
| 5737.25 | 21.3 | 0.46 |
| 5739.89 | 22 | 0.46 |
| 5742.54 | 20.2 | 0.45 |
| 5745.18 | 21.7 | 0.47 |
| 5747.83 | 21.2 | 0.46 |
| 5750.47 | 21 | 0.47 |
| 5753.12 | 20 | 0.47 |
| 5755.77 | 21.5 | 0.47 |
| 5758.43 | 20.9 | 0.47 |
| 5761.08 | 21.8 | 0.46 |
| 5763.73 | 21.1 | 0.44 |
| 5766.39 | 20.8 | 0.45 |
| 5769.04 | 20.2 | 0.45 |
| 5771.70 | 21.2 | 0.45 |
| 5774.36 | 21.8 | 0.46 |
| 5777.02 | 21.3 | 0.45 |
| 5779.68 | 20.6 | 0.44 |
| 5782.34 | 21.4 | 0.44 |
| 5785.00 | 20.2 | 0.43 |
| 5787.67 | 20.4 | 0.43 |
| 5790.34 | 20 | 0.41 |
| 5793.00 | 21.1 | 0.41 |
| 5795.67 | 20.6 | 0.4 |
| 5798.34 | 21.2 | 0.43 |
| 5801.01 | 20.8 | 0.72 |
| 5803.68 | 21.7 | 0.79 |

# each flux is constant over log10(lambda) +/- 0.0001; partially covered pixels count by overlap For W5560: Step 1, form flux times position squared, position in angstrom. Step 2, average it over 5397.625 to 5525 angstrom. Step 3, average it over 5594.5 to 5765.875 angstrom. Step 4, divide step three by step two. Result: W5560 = 1.1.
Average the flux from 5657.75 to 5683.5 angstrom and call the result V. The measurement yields 20.8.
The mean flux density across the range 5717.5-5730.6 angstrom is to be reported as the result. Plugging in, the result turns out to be 21.1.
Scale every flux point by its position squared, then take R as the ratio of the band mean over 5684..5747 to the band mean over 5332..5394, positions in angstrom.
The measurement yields 1.16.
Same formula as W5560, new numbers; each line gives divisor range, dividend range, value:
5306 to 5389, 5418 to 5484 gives 1.04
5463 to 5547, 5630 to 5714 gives 1.07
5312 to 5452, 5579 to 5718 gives 1.13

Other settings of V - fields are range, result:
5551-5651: 20.5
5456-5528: 20.6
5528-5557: 20.8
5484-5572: 20.9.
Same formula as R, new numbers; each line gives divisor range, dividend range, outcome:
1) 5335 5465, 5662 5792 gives 1.16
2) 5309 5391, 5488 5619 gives 1.09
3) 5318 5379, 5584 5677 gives 1.13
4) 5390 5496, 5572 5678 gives 1.08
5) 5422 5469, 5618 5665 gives 1.10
